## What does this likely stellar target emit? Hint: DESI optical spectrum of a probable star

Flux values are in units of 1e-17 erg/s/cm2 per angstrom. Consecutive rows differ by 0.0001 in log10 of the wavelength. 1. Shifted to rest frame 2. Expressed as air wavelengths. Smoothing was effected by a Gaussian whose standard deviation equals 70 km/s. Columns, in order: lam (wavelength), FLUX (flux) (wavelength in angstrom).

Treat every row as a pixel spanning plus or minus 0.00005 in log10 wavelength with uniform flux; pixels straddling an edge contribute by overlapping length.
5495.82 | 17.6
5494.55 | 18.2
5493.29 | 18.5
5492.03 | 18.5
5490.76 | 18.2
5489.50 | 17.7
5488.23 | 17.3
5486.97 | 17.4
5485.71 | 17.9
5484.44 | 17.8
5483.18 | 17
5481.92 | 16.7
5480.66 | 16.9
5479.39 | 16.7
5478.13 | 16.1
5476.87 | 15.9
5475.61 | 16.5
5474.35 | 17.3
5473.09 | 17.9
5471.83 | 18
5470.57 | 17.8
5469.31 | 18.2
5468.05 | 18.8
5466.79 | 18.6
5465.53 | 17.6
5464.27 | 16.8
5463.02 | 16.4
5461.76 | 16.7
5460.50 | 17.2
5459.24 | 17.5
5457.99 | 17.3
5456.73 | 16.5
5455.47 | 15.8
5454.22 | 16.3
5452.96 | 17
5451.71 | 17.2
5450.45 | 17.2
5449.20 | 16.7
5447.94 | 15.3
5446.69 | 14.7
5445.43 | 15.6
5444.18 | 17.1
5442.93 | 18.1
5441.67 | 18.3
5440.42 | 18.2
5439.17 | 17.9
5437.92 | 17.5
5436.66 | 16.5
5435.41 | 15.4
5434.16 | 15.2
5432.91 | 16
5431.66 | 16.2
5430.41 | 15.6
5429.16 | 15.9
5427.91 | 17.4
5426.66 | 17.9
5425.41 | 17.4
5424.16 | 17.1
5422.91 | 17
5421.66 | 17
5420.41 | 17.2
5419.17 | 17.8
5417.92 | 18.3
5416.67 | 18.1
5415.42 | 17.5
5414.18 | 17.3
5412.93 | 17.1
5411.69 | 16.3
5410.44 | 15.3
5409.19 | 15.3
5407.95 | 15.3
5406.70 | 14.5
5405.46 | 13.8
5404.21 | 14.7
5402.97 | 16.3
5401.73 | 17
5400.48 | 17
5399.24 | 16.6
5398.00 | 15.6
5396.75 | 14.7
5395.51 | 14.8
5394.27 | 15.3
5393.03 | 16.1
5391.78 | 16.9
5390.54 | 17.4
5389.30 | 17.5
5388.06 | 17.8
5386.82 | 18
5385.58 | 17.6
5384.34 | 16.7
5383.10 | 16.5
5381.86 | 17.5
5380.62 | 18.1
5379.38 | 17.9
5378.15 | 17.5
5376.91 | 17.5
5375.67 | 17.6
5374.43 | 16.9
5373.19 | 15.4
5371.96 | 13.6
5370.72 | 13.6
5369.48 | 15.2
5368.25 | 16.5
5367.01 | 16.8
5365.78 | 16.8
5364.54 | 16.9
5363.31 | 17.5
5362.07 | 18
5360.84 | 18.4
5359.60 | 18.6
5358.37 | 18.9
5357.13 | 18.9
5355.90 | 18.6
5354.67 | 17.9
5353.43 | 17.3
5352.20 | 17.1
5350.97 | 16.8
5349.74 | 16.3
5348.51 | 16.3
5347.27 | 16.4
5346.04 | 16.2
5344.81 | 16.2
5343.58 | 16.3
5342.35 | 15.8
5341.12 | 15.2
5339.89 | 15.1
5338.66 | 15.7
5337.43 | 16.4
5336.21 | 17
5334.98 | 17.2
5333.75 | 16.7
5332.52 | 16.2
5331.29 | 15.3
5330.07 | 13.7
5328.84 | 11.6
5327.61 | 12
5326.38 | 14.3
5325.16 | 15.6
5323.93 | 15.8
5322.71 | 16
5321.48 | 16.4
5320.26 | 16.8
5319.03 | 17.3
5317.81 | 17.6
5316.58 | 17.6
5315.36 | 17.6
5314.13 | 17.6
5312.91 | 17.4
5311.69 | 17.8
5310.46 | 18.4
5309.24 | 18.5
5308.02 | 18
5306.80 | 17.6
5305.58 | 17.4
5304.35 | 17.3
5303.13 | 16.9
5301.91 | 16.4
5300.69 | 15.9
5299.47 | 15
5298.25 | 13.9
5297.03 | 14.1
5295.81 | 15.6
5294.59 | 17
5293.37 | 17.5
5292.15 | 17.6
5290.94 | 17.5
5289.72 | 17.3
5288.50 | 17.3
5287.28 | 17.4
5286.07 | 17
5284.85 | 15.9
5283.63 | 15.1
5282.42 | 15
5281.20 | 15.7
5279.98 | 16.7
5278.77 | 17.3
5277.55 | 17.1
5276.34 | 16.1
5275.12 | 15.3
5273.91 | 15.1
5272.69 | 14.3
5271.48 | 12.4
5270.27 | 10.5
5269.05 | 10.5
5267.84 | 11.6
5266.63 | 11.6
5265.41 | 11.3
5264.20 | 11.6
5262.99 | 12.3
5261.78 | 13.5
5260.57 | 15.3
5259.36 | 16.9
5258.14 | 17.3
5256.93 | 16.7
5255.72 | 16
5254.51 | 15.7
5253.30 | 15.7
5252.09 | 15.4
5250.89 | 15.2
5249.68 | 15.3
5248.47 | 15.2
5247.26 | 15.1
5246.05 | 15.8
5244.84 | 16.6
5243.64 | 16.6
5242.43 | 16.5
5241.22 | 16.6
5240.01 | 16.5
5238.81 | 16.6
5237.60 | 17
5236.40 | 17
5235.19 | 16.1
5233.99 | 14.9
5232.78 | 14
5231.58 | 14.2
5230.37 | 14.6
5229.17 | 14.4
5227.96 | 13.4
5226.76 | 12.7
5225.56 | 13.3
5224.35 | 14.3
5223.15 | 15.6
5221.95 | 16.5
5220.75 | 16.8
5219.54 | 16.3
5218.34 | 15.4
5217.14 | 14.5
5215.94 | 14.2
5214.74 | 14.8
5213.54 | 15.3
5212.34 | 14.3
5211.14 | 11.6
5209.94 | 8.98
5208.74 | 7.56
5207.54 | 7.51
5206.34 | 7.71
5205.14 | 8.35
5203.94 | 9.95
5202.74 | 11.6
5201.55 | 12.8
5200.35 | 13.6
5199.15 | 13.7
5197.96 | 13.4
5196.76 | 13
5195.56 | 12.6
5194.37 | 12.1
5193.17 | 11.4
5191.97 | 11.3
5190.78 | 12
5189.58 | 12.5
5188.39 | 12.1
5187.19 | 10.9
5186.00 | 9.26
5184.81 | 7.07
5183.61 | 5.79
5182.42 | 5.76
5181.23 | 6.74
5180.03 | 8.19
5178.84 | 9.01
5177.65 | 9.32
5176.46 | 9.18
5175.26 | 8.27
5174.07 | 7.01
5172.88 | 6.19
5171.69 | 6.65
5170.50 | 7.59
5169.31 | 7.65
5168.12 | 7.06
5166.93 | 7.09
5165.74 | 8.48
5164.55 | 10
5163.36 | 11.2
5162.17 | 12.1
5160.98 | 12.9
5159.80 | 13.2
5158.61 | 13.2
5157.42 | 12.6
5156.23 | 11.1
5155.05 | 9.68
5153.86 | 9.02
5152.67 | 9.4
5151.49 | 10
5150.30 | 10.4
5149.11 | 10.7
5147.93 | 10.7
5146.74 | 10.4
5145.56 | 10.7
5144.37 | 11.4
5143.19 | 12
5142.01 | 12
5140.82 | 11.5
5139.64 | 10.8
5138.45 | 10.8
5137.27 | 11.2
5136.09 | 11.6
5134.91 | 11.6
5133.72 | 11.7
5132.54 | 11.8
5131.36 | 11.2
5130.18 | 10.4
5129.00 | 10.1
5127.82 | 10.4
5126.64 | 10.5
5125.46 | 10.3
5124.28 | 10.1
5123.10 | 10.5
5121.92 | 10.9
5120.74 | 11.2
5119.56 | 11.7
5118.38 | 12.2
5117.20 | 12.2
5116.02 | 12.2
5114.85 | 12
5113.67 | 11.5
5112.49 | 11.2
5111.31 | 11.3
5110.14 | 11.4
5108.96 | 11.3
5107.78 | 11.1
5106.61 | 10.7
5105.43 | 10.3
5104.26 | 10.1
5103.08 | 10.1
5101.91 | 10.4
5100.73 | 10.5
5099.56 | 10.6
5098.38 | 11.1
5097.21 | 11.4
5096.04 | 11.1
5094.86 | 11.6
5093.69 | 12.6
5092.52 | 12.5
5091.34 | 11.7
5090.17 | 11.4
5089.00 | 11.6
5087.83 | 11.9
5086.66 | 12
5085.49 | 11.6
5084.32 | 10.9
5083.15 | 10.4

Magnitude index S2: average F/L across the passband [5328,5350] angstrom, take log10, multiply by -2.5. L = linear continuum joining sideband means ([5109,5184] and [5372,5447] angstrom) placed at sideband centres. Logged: -0.05 mag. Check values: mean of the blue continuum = 10.3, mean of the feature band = 15.7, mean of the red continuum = 16.7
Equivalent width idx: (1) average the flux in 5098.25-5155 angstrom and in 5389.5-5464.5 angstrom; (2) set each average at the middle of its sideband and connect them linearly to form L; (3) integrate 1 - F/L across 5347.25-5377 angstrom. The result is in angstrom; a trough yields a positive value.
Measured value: -3.2 angstrom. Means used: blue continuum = 10.9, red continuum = 16.5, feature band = 16.9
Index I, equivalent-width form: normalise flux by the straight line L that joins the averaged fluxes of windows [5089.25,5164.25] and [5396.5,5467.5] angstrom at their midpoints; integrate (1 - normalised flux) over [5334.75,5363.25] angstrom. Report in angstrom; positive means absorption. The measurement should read -3.4 angstrom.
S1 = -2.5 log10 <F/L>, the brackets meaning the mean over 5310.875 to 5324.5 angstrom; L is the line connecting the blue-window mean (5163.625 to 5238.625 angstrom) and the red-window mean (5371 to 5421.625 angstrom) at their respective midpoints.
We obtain -0.18 mag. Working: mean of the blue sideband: 11.5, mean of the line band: 17.1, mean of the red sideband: 16.5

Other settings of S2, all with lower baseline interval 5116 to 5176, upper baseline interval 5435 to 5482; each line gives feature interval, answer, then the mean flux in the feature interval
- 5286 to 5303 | -0.206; 16.4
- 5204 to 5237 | -0.120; 13.4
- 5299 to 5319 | -0.242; 17.3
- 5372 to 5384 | -0.115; 17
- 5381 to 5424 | -0.047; 16.5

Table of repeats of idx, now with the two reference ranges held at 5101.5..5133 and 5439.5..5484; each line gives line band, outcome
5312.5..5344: -2.63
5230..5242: -2.47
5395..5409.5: 0.47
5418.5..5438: -0.27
